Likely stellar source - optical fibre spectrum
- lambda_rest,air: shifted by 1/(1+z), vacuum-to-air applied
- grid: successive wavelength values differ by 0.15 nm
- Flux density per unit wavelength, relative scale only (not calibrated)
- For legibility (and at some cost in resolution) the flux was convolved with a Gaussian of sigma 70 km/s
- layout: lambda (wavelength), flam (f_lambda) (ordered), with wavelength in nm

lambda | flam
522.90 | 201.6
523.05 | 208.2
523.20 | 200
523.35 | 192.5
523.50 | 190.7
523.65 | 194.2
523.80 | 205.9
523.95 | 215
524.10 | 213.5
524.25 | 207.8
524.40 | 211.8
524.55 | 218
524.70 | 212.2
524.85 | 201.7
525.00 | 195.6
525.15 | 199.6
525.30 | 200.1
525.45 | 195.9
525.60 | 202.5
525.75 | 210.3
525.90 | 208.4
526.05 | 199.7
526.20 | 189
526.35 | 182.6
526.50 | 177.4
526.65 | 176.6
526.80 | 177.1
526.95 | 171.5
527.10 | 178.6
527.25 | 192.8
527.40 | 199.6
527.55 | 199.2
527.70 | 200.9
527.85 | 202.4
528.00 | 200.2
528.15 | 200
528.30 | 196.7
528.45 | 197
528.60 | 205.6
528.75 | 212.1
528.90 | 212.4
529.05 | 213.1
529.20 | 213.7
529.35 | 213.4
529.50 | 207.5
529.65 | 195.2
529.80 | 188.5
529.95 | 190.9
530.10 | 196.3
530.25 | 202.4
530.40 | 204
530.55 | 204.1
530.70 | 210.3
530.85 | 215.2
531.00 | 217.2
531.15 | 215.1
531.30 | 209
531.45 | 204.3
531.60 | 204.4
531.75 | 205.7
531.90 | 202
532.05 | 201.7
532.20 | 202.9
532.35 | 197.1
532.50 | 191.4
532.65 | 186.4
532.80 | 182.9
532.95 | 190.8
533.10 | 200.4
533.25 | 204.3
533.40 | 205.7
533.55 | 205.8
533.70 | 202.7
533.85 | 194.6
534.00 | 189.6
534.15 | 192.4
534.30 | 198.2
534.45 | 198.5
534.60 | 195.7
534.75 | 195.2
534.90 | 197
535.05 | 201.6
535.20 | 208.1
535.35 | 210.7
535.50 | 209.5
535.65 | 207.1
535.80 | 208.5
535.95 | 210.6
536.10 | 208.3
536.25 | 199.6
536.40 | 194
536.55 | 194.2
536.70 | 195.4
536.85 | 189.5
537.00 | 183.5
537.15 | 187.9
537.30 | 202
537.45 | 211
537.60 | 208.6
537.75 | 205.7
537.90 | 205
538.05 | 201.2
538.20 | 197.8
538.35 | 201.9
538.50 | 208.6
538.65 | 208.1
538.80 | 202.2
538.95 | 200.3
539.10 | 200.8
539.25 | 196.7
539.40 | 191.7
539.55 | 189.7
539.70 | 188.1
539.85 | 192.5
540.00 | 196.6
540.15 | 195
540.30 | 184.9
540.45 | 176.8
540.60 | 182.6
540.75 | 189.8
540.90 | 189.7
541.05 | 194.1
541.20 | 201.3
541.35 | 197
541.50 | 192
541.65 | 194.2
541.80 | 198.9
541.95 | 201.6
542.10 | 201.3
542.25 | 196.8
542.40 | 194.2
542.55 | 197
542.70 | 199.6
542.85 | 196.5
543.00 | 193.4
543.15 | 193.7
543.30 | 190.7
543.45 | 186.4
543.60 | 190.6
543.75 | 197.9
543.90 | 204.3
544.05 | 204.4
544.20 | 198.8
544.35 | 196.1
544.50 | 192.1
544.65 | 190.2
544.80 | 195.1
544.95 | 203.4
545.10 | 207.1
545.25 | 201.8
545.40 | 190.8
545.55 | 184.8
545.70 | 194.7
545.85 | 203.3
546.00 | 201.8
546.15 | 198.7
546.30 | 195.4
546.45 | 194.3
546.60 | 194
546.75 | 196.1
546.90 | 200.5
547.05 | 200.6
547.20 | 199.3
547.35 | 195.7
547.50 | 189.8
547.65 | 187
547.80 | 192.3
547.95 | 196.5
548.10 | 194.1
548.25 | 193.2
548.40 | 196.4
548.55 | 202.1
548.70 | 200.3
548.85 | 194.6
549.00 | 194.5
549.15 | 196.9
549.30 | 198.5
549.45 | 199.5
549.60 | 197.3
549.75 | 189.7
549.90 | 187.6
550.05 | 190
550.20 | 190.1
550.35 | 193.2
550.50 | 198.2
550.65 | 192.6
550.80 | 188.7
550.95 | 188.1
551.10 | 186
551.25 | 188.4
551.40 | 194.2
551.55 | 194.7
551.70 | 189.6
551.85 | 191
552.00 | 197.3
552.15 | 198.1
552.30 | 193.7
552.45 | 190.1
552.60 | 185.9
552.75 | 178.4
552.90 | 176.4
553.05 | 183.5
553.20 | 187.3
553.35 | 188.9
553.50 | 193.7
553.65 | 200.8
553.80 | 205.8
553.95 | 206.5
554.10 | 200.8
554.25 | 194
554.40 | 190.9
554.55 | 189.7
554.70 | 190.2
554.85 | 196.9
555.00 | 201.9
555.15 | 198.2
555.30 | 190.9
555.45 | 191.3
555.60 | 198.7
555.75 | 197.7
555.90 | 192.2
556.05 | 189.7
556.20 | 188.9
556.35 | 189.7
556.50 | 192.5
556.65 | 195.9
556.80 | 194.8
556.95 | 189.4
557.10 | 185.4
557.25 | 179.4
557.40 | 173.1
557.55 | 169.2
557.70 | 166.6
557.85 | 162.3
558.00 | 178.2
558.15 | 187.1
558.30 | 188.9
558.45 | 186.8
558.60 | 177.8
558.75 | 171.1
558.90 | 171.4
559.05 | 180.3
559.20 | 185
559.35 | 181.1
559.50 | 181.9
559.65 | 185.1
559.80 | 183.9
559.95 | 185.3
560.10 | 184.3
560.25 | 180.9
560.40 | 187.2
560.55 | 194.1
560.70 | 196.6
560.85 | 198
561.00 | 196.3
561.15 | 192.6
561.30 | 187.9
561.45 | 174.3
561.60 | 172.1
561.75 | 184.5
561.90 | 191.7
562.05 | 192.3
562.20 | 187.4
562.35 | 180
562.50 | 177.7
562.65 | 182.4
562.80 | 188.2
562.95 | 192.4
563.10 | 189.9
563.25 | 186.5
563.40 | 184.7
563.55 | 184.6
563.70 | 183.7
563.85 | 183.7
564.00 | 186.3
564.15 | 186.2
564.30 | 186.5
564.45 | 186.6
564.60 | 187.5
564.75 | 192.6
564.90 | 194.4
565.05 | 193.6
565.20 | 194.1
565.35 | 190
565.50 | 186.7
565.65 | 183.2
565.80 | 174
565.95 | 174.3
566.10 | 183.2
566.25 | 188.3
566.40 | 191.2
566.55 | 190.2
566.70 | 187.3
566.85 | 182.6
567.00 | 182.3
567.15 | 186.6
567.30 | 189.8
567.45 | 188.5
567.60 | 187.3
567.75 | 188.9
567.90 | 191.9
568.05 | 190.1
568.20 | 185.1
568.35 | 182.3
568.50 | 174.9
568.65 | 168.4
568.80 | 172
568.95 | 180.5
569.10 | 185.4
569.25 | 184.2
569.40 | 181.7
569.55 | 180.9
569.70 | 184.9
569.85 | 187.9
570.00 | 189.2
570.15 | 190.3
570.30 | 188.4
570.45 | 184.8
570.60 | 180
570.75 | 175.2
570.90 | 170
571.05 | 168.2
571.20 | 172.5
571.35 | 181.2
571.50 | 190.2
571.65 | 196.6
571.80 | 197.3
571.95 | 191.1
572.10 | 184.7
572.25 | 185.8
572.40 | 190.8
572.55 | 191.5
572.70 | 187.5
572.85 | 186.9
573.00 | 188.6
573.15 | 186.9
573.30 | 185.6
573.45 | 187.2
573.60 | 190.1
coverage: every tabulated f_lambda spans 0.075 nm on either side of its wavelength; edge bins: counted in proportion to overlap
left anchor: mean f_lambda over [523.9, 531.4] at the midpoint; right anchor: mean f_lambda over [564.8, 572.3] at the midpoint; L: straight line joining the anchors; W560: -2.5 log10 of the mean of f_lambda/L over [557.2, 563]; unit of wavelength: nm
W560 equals 0.030 mag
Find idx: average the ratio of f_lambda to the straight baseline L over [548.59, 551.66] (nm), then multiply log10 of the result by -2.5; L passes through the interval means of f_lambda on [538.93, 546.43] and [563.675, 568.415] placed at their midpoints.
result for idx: 0.00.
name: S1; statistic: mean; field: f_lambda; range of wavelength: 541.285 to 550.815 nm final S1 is 196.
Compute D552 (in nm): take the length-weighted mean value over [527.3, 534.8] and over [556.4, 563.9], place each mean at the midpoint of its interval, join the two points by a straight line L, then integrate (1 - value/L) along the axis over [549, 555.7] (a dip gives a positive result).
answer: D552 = -0.145 nm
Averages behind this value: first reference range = 201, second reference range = 184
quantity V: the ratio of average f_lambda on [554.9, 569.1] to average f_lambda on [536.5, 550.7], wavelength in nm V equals 0.95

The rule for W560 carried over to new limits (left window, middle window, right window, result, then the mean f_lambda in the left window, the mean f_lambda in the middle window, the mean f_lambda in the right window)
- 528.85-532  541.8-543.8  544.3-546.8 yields 0.015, 206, 195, 196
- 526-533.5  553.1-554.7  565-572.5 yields -0.030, 199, 195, 185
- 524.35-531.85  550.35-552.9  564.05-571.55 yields 0.002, 201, 191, 184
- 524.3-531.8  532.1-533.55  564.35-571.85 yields 0.014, 201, 196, 185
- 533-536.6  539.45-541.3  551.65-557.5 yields 0.047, 201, 190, 192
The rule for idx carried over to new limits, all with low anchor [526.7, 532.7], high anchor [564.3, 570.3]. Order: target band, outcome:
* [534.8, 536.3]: -0.04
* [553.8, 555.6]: -0.03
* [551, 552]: 0.01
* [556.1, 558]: 0.04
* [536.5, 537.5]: 0.02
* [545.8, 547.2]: -0.02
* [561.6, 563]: 0.01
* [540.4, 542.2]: 0.01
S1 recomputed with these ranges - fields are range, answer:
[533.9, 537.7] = 200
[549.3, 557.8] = 191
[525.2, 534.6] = 199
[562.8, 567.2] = 187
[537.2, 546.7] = 197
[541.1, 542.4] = 198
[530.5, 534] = 202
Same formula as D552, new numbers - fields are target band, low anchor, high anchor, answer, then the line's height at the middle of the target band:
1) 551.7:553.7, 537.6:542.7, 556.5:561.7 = -0.019 nm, 188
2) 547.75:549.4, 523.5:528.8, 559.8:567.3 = -0.043 nm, 191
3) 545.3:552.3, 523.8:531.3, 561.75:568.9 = -0.068 nm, 192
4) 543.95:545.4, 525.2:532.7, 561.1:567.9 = -0.036 nm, 194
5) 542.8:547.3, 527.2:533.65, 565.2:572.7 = -0.023 nm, 196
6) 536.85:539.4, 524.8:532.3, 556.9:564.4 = -0.073 nm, 195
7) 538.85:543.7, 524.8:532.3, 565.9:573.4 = 0.041 nm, 195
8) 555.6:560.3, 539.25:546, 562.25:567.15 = 0.134 nm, 189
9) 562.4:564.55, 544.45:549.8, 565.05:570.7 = 0.018 nm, 187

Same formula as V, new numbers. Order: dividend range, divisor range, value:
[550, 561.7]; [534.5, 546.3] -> 0.95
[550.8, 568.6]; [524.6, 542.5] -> 0.94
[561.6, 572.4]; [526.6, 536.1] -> 0.92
